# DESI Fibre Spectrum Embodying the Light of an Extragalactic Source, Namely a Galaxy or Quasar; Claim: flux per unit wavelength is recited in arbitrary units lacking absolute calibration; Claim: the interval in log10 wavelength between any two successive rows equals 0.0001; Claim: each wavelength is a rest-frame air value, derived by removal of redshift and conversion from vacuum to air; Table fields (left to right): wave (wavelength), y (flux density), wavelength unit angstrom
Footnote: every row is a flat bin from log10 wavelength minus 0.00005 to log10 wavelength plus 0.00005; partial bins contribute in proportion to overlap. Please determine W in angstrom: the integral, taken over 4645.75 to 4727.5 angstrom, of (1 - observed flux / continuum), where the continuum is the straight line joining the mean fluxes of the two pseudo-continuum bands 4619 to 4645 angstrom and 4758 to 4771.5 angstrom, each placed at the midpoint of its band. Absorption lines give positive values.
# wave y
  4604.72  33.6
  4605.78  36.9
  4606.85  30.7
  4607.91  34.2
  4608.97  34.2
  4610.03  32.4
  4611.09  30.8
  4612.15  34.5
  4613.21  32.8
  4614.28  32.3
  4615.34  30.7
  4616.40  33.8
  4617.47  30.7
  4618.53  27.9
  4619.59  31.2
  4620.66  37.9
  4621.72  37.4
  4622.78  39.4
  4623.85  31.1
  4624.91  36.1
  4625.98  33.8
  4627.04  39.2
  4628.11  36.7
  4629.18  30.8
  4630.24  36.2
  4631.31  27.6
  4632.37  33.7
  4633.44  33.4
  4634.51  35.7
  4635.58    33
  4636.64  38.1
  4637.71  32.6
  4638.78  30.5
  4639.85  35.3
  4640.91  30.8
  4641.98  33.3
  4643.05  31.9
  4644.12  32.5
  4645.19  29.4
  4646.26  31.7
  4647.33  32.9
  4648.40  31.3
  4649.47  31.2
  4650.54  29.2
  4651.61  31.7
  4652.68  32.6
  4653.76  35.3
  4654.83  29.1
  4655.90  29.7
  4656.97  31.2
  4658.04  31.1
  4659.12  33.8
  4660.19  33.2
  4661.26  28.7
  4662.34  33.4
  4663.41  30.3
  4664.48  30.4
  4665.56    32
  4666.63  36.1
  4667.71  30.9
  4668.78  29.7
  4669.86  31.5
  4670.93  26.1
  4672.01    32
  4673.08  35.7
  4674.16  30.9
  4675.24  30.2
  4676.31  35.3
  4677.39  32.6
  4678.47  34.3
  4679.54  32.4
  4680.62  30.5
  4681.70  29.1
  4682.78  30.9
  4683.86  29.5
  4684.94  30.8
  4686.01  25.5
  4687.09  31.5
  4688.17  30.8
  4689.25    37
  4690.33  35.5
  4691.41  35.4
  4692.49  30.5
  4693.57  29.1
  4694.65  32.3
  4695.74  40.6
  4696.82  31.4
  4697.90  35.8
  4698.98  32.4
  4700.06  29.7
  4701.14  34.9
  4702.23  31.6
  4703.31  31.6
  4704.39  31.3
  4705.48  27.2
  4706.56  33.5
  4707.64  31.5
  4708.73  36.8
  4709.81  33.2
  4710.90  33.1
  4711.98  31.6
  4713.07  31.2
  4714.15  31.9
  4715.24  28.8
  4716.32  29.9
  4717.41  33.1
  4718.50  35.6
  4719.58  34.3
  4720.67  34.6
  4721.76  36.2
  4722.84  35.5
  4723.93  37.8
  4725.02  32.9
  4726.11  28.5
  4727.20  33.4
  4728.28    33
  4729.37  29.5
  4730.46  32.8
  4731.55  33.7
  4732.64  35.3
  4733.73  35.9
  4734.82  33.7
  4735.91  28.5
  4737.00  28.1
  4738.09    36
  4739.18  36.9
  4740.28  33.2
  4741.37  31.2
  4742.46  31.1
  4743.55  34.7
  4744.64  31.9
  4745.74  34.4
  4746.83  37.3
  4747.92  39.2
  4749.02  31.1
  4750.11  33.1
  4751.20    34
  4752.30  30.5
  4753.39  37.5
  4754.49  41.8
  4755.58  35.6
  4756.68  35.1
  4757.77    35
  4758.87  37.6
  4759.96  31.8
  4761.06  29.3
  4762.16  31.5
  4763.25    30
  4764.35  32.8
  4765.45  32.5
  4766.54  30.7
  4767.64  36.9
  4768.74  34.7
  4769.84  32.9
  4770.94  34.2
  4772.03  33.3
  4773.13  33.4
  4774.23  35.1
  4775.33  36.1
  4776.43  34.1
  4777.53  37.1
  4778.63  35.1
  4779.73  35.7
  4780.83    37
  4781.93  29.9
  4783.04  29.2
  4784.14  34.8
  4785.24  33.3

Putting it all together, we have 3.4 angstrom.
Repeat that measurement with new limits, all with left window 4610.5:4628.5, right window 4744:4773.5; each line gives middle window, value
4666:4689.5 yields 1.72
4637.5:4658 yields 1.35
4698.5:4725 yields 0.90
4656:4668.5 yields 0.78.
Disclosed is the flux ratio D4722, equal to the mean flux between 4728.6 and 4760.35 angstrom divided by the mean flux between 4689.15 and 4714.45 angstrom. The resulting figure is 1.04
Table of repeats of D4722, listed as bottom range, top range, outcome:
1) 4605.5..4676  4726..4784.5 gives 1.03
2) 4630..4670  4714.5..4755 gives 1.05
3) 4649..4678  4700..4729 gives 1.03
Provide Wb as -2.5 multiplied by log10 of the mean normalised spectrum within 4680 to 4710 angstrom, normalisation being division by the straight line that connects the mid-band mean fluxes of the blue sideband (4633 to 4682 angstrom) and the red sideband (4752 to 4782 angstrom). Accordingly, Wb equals 0.02 mag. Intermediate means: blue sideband 32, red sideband 34.3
